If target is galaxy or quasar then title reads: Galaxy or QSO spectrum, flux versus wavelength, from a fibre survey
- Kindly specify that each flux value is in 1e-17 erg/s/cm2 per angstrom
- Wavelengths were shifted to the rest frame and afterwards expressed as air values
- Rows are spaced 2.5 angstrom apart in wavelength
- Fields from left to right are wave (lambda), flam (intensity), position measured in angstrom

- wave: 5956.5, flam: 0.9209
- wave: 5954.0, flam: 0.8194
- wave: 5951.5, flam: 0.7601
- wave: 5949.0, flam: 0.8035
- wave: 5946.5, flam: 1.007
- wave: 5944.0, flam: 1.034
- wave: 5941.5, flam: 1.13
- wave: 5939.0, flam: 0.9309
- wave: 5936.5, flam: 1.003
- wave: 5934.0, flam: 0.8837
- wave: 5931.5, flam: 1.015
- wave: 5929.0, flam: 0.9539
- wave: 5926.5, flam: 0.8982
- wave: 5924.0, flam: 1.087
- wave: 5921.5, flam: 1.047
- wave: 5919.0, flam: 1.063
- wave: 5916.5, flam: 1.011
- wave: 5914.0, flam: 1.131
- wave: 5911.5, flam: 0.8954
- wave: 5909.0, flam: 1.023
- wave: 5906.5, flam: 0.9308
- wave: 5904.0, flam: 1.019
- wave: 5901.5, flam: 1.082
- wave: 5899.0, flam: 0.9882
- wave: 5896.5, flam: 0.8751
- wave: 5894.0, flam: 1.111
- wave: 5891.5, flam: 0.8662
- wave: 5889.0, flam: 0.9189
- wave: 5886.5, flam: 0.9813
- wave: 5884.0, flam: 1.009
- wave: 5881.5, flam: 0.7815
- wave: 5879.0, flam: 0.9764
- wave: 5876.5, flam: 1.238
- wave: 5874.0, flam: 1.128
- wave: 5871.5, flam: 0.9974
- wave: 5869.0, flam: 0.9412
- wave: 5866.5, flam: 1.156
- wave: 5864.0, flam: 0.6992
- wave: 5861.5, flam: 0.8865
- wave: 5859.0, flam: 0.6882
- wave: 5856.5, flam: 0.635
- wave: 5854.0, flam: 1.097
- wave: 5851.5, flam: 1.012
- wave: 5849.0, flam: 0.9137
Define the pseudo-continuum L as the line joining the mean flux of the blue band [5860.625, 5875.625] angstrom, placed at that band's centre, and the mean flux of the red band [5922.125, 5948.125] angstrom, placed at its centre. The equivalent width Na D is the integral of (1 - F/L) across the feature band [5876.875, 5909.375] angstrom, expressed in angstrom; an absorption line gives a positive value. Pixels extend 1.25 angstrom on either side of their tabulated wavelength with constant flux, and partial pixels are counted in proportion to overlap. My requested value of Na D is 0.4 angstrom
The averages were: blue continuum 0.977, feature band 0.972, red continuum 0.993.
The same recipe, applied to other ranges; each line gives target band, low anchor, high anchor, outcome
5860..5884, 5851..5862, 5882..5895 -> -1.9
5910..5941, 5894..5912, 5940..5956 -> -1.3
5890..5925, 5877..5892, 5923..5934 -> -1.8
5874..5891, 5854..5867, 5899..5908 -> -1.4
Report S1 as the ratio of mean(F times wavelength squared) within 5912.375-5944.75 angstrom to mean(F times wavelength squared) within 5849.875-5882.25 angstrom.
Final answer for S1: 1.1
